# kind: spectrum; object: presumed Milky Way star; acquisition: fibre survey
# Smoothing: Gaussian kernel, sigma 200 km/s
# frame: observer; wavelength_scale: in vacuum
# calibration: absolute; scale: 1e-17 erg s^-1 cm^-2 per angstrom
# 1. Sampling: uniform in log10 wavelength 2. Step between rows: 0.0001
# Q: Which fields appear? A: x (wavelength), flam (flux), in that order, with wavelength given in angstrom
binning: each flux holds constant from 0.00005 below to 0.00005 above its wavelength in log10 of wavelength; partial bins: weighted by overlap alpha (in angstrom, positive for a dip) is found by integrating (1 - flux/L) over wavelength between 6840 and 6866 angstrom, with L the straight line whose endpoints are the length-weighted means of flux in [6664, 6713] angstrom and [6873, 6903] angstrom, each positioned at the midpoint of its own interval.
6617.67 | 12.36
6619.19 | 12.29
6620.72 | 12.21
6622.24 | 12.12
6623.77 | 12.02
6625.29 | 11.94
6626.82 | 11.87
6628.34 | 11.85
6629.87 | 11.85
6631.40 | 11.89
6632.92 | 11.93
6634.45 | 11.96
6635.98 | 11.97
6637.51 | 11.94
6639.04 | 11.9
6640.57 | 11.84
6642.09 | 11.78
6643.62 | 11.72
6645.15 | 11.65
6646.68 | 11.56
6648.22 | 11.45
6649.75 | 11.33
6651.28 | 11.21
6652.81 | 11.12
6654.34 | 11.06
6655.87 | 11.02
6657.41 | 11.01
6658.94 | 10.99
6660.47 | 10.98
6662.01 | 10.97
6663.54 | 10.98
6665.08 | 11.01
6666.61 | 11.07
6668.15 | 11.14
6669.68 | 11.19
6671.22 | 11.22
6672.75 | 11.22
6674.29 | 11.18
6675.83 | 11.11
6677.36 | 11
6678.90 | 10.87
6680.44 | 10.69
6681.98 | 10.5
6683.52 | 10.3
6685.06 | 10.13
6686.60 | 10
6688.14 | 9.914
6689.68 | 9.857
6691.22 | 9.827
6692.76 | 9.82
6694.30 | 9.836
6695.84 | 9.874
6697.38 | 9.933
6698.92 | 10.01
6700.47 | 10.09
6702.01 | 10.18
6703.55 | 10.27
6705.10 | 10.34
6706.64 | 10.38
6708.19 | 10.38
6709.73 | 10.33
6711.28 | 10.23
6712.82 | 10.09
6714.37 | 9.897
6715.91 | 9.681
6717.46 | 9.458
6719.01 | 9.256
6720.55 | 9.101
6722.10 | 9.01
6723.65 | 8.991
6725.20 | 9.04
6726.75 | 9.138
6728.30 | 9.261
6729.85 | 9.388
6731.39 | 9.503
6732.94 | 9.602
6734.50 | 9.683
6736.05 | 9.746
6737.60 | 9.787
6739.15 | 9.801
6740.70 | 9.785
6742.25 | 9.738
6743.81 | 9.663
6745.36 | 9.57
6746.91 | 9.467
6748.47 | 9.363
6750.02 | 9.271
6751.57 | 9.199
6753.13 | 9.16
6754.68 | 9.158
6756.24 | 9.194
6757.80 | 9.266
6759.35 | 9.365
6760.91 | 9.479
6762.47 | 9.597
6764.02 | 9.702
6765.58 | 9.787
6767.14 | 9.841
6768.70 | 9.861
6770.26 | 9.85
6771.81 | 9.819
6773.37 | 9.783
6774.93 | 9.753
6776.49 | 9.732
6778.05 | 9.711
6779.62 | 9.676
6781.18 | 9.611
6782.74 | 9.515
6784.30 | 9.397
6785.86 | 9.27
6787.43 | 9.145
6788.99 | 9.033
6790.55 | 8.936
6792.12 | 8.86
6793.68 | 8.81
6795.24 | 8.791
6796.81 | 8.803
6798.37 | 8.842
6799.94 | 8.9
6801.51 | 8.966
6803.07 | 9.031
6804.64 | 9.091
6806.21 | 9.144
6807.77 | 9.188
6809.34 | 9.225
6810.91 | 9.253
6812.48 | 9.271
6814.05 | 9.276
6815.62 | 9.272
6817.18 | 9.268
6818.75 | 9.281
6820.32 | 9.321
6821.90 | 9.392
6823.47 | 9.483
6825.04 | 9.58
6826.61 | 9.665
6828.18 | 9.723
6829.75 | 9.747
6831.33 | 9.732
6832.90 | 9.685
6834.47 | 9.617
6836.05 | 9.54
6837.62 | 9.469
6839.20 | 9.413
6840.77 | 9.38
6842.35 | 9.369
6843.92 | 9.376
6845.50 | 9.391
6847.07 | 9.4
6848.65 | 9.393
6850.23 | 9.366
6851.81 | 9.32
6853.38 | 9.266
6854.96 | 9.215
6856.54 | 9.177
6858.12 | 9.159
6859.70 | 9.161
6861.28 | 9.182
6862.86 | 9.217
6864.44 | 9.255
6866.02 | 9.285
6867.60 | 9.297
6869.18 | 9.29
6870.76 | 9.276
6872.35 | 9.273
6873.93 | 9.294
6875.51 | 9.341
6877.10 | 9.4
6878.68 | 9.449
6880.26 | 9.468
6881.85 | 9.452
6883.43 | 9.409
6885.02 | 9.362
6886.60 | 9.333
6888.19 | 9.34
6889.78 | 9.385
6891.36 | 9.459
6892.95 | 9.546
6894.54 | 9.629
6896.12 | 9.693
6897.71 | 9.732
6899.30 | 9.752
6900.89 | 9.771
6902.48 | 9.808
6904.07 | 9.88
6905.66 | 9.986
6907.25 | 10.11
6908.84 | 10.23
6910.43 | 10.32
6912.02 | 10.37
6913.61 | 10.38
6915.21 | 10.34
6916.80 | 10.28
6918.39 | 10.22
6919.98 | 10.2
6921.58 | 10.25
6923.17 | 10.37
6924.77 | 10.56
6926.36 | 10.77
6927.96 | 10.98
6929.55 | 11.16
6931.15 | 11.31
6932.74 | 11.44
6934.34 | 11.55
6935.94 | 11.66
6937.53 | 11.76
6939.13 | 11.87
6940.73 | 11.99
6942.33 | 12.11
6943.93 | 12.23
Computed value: 1.0 angstrom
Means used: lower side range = 10.4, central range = 9.29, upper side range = 9.5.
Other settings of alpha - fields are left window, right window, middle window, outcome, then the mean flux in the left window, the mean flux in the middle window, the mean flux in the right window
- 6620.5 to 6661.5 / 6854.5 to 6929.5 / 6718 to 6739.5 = 3.1 angstrom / 11.6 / 9.37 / 9.73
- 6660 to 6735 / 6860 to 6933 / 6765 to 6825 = 4.1 angstrom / 10.2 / 9.32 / 9.85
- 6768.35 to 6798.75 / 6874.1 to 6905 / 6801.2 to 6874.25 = 0.8 angstrom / 9.36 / 9.34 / 9.53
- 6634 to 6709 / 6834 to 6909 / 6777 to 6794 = 1.3 angstrom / 10.8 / 9.29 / 9.45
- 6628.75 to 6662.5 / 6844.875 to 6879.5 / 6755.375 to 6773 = 1.2 angstrom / 11.5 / 9.62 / 9.29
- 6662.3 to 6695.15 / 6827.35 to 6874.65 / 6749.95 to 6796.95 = 2.5 angstrom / 10.6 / 9.41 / 9.38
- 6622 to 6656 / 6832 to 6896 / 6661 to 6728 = 5.5 angstrom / 11.7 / 10.2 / 9.37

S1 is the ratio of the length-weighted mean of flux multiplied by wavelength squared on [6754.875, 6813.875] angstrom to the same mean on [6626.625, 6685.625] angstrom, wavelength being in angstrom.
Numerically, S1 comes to 0.9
